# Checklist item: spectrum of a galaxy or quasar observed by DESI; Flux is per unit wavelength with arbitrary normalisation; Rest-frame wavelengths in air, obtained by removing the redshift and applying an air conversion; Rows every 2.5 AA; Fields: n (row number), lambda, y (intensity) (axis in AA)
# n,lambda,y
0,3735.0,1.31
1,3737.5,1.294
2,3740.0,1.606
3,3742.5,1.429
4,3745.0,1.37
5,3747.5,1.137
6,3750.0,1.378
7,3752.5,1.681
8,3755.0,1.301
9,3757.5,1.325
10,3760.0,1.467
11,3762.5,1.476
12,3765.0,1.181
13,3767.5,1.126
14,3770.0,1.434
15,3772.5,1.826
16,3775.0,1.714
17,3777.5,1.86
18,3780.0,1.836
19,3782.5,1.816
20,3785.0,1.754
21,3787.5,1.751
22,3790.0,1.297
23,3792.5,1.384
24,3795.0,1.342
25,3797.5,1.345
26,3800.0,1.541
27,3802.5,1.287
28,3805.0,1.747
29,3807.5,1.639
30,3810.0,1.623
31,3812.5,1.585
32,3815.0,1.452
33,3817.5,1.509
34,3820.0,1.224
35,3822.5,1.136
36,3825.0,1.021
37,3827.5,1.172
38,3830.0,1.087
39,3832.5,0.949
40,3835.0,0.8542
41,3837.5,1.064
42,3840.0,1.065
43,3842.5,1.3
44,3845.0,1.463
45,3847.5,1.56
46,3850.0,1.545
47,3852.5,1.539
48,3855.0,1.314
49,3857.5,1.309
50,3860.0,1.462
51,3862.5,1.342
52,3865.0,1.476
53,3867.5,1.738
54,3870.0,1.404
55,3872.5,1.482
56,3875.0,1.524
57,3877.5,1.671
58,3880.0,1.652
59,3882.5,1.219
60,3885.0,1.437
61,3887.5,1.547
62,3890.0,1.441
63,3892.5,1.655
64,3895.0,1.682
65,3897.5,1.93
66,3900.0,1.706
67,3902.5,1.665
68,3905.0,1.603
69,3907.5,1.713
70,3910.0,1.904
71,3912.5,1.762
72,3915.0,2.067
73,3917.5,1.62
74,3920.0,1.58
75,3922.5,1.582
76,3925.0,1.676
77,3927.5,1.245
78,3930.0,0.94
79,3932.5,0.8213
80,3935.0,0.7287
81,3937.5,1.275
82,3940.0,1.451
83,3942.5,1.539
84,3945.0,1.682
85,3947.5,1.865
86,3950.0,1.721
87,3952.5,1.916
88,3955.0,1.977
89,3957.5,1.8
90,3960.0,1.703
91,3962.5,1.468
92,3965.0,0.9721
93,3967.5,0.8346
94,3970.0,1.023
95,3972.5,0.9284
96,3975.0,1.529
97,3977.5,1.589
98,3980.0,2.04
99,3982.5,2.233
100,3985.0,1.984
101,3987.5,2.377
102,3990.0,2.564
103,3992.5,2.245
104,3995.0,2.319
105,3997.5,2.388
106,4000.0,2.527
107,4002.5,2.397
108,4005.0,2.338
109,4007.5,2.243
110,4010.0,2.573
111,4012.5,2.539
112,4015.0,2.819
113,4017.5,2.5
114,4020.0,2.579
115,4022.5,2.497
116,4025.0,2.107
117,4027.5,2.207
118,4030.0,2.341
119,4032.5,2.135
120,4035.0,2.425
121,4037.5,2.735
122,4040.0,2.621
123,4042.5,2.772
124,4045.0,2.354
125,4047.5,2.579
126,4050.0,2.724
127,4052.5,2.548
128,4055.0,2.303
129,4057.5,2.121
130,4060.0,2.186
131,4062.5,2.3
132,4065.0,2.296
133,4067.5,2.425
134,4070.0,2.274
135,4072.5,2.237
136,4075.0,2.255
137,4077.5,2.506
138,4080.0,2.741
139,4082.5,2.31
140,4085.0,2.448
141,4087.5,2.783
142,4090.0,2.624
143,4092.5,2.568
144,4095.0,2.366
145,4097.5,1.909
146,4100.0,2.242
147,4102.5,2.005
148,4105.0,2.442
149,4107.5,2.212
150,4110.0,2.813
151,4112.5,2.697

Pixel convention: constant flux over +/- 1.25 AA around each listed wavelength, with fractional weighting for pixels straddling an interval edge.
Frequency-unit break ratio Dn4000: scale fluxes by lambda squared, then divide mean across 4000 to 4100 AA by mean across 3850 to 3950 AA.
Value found 1.72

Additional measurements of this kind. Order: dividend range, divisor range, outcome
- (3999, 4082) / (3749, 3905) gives 1.86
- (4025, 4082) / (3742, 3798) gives 1.86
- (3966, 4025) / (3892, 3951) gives 1.42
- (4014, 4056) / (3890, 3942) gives 1.73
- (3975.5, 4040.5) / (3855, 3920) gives 1.56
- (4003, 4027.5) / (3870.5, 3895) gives 1.72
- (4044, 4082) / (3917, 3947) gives 1.89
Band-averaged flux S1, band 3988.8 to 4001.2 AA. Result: 2.41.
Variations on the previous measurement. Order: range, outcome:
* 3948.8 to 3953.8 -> 1.82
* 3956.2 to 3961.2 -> 1.75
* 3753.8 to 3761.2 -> 1.36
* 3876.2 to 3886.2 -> 1.5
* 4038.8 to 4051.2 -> 2.61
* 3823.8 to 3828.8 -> 1.1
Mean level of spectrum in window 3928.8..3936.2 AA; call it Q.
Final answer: 0.83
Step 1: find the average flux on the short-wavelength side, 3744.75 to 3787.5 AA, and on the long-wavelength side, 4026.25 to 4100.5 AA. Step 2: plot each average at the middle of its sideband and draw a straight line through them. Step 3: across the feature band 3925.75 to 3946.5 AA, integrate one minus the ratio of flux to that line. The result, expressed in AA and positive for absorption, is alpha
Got 8.2 AA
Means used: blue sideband 1.52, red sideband 2.41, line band 1.23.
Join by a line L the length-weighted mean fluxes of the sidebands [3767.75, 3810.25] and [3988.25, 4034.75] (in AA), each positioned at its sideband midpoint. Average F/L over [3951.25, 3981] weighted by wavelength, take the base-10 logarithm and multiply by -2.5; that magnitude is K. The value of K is 0.45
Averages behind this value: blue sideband 1.59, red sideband 2.41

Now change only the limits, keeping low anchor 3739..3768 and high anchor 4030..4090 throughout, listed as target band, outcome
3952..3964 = 0.192 mag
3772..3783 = -0.232 mag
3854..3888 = 0.211 mag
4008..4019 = -0.136 mag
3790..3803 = 0.112 mag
